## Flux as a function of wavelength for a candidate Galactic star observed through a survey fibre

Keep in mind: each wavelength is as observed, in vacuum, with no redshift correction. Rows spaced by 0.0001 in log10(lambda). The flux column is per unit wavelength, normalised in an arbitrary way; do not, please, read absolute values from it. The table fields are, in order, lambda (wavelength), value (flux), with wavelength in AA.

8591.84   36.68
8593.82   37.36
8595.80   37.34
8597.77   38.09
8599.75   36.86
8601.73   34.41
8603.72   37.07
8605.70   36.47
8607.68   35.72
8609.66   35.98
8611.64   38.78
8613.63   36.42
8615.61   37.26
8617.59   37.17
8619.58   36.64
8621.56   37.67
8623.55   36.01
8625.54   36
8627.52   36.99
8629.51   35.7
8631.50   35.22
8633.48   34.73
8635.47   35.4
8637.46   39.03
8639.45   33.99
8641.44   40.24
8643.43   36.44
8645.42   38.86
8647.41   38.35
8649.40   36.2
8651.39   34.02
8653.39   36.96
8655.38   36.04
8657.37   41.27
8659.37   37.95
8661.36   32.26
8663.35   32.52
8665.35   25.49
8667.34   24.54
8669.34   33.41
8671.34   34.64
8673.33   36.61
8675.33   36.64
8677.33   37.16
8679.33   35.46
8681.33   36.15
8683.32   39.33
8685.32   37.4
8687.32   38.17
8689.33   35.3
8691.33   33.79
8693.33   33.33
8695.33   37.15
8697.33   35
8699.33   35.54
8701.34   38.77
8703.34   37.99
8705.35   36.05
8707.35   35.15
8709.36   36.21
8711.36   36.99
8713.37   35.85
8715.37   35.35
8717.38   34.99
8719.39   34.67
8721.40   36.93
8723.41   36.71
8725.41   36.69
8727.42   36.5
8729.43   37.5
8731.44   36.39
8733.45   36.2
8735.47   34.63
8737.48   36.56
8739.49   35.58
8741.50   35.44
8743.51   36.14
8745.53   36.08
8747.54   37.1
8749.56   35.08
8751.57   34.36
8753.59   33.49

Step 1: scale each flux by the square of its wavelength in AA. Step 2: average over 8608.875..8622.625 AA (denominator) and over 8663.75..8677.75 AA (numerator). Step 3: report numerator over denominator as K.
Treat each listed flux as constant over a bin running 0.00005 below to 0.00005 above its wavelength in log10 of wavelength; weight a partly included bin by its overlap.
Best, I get 0.88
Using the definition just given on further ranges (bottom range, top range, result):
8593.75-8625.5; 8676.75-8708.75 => 1.01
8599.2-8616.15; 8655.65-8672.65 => 0.91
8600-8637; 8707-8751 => 1.02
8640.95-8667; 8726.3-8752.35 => 1.03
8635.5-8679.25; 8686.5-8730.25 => 1.03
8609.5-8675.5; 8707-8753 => 1.03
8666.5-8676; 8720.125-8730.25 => 1.12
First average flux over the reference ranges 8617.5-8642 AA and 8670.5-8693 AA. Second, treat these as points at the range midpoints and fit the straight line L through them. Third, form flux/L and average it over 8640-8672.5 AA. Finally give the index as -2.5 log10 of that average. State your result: 0.044 mag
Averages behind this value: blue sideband 36.4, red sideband 36.3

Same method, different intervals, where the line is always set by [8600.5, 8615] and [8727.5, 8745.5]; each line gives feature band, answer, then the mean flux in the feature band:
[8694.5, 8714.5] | -0.009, 36.5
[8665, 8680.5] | 0.091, 33.3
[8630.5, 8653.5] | -0.008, 36.6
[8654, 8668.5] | 0.103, 33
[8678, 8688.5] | -0.031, 37.3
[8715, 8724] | 0.013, 35.7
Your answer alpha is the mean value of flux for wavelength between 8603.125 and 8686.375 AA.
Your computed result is 36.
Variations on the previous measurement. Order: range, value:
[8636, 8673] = 35.2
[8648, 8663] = 36.3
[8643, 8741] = 35.7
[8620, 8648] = 36.7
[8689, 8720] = 35.8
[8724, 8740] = 36.3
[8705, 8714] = 36.1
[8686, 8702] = 35.8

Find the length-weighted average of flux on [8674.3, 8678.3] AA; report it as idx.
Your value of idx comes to 36.9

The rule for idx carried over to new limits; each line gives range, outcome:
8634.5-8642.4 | 37.1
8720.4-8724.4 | 36.8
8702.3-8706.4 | 37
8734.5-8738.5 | 35.6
